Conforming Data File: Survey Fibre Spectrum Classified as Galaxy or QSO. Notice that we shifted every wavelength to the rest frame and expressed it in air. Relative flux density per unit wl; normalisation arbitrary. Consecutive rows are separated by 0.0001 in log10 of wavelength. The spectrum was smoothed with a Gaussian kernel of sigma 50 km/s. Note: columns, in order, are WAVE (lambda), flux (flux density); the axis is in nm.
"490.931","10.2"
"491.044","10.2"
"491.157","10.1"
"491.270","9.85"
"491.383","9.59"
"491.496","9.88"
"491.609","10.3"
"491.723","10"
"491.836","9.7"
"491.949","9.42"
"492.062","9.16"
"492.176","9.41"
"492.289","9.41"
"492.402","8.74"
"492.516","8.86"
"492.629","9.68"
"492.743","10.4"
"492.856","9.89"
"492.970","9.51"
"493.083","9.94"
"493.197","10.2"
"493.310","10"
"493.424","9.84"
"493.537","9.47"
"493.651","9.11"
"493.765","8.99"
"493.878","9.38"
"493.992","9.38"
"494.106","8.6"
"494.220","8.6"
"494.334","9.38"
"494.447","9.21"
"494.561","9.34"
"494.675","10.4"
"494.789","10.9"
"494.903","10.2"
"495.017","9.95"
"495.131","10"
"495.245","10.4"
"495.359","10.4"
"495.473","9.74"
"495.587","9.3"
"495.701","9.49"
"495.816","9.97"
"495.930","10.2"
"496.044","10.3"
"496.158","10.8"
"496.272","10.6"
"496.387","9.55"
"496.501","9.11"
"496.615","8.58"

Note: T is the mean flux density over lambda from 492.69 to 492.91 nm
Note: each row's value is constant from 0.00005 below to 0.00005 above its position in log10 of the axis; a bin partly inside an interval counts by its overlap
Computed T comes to 10.2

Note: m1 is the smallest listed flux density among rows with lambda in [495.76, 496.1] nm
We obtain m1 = 9.97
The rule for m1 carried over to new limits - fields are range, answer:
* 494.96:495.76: 9.3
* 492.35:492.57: 8.74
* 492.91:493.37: 9.51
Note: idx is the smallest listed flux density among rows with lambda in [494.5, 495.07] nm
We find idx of 9.34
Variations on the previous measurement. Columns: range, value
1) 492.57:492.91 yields 9.68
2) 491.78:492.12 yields 9.16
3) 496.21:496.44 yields 9.55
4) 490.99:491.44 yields 9.59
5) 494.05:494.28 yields 8.6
